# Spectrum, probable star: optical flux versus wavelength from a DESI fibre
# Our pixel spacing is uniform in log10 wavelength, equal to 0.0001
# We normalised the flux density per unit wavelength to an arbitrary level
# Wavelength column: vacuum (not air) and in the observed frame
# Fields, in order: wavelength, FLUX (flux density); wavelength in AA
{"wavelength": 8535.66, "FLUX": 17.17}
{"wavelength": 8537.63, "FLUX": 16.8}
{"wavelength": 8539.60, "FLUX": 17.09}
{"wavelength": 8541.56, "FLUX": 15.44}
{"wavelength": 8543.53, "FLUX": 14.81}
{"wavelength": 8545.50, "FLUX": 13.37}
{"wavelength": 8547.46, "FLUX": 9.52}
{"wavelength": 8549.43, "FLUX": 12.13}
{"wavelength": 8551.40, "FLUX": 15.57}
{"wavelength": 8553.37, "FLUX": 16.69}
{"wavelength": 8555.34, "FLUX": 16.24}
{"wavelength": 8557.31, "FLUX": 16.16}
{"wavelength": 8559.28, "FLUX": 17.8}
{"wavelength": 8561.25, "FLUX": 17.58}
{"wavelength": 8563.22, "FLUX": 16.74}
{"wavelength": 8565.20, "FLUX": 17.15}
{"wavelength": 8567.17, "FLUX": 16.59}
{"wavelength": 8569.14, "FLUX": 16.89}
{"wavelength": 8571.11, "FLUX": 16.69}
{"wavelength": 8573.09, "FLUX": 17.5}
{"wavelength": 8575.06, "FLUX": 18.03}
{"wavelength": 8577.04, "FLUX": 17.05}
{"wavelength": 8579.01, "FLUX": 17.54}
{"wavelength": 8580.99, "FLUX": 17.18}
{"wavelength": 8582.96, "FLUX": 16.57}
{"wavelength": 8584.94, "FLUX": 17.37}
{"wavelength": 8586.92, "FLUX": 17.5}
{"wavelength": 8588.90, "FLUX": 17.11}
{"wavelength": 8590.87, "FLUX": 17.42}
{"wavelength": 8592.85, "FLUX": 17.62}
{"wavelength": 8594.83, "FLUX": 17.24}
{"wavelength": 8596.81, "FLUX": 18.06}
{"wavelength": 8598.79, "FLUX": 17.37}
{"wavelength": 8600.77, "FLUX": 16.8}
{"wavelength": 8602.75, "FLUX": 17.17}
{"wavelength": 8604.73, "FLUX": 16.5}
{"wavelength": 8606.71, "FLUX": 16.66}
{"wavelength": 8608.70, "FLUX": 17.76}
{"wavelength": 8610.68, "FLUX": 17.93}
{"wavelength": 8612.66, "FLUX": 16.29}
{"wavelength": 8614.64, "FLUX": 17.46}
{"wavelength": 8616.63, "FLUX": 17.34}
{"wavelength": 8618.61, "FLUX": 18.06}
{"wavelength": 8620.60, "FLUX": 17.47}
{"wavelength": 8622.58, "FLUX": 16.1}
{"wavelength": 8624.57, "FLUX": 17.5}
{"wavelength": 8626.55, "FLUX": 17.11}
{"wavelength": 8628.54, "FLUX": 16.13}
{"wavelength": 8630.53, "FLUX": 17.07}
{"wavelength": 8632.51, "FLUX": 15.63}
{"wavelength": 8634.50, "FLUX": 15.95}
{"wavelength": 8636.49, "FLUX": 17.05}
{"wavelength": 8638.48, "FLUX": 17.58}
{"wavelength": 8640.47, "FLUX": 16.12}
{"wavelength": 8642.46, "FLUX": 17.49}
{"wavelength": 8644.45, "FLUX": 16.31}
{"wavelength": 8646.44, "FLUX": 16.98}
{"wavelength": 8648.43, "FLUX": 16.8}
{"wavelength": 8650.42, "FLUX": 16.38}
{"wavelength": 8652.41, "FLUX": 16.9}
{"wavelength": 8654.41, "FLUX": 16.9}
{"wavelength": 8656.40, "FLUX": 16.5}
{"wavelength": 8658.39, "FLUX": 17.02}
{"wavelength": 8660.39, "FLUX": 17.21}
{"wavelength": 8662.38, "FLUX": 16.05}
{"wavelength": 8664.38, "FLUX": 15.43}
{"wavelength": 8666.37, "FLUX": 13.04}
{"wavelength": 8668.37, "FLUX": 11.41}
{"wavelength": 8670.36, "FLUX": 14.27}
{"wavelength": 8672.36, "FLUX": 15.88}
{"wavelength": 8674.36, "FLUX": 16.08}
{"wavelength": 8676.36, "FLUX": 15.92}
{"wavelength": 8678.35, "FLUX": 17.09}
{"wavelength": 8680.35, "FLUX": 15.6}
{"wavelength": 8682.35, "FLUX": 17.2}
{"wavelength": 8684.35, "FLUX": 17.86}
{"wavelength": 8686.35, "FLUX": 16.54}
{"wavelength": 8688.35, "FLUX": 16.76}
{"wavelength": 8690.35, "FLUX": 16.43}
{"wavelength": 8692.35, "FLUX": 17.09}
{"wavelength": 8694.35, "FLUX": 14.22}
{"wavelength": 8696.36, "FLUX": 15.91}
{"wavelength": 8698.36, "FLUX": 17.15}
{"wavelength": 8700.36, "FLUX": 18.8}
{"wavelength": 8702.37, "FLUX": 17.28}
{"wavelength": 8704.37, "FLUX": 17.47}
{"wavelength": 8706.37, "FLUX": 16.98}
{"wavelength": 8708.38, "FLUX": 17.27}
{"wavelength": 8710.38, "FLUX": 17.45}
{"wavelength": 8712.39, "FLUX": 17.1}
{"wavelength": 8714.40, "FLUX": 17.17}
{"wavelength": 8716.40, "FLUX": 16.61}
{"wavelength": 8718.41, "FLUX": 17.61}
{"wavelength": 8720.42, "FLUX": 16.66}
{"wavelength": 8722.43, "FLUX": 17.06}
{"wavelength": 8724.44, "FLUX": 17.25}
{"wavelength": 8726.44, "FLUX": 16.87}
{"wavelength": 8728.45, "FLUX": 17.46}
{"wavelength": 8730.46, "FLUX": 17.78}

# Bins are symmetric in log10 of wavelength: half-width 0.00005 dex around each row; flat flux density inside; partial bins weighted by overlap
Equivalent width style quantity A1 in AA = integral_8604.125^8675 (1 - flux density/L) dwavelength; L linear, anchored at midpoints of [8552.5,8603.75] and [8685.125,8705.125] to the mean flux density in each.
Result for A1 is 2.1 AA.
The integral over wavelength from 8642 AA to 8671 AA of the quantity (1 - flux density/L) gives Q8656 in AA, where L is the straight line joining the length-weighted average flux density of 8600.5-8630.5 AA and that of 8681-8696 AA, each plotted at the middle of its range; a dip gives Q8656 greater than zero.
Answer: 1.5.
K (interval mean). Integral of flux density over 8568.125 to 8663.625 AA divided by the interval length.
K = 17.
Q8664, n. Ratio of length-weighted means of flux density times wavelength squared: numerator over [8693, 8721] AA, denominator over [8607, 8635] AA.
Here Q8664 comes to 1.02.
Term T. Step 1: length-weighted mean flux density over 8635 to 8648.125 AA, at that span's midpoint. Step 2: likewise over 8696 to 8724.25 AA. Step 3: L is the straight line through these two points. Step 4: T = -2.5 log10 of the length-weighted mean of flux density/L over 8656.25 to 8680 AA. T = 0.10 mag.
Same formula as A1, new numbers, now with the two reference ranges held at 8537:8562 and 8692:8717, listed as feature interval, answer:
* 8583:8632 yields -3.9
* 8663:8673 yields 1.5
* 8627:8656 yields -0.7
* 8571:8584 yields -1.4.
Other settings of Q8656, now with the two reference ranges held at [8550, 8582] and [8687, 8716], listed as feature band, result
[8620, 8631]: 0.0 AA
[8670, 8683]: 0.7 AA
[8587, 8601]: -0.4 AA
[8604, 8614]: -0.1 AA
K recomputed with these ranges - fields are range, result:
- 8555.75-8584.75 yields 17.1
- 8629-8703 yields 16.3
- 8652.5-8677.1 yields 15.5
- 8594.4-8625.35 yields 17.2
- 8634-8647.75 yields 16.8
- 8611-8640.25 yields 16.9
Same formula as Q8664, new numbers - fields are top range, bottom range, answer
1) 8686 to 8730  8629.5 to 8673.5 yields 1.07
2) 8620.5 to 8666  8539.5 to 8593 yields 1.04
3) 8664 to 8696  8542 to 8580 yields 1.01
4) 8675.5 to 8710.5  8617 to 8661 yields 1.01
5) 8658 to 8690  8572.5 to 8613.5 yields 0.93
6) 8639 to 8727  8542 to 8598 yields 1.03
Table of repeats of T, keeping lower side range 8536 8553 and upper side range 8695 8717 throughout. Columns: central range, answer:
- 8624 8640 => -0.05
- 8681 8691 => -0.01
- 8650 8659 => -0.03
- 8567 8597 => -0.14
